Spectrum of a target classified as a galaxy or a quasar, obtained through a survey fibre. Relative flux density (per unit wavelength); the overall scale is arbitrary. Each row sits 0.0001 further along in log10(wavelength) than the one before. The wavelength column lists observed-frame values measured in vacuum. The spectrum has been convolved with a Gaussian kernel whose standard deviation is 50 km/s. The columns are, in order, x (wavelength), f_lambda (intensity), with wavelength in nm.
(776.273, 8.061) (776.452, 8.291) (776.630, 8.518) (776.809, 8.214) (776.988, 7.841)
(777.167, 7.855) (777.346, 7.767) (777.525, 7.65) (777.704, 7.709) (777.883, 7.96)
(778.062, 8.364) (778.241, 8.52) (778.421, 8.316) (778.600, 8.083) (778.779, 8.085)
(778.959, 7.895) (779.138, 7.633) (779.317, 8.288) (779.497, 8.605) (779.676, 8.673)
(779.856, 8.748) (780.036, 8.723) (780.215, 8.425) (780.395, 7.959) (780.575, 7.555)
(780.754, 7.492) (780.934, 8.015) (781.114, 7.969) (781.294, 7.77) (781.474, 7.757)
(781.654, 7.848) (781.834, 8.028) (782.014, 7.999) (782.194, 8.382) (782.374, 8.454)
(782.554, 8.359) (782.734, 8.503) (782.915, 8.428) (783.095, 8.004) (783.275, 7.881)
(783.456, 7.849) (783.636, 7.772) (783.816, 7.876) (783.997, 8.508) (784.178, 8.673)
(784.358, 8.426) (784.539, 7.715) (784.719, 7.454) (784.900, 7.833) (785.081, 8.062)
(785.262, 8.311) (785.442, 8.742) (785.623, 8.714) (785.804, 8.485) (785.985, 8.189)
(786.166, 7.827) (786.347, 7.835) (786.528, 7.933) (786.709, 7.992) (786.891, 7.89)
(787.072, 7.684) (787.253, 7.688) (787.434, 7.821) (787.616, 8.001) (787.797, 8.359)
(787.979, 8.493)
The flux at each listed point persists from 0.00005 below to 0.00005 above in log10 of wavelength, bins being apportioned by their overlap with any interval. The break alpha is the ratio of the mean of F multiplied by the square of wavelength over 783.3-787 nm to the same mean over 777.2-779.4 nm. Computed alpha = 1.03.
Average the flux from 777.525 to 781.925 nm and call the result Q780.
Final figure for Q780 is 8.09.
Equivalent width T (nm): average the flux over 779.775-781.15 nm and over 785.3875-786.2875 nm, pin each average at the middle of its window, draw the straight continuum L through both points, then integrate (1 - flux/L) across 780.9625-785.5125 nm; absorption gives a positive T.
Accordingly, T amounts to 0.08 nm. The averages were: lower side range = 8.11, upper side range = 8.36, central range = 8.1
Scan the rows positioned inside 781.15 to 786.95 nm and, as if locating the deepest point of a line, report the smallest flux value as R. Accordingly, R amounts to 7.454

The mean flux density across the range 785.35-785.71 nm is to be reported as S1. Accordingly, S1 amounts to 8.74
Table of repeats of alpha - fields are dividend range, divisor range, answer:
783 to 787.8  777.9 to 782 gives 1.01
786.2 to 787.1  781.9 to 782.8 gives 0.96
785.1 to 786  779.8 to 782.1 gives 1.07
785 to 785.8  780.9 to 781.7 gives 1.09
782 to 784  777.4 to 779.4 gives 1.03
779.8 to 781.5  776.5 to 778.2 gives 1.01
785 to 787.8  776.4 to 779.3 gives 1.03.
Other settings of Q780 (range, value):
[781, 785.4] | 8.09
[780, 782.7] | 8.05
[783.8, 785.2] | 8.08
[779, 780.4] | 8.39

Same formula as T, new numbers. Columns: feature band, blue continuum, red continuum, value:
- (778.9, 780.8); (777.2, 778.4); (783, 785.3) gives -0.05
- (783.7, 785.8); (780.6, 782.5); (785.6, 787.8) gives -0.06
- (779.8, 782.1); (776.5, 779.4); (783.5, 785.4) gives 0.01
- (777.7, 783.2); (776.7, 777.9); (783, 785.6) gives -0.13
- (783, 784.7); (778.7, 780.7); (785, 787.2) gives 0.02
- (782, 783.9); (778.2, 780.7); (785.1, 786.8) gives 0.02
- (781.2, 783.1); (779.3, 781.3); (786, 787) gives -0.01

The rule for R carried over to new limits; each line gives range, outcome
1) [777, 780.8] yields 7.492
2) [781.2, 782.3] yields 7.757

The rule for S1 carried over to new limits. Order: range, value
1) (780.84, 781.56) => 7.87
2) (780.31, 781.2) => 7.8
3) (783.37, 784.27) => 8.14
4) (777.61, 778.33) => 8.14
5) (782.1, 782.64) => 8.4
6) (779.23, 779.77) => 8.52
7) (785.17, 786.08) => 8.49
